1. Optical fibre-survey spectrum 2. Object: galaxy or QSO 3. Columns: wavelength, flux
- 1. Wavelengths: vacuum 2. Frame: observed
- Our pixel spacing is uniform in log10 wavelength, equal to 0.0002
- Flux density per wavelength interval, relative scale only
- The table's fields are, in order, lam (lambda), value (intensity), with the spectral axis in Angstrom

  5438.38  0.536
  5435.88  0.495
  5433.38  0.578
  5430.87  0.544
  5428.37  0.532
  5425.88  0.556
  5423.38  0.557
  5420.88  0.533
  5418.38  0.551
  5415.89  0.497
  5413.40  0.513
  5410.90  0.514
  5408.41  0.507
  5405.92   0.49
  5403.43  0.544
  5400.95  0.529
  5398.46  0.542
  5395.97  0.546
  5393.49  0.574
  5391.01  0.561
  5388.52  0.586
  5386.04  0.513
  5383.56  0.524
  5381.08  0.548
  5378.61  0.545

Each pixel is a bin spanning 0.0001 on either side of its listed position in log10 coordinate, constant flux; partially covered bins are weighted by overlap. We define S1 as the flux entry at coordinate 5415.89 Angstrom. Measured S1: 0.497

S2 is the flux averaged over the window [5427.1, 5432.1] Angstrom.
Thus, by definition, 0.539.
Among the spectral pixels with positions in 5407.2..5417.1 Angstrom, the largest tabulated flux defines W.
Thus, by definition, 0.514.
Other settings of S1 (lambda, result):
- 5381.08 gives 0.548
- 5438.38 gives 0.536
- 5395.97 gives 0.546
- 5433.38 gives 0.578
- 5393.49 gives 0.574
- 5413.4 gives 0.513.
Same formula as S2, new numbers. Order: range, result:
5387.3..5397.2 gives 0.567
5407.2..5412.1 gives 0.511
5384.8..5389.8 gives 0.549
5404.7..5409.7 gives 0.499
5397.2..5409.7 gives 0.522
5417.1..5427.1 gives 0.549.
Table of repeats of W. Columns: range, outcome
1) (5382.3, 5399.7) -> 0.586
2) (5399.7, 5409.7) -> 0.544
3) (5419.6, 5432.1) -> 0.557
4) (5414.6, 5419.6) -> 0.551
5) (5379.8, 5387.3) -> 0.548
